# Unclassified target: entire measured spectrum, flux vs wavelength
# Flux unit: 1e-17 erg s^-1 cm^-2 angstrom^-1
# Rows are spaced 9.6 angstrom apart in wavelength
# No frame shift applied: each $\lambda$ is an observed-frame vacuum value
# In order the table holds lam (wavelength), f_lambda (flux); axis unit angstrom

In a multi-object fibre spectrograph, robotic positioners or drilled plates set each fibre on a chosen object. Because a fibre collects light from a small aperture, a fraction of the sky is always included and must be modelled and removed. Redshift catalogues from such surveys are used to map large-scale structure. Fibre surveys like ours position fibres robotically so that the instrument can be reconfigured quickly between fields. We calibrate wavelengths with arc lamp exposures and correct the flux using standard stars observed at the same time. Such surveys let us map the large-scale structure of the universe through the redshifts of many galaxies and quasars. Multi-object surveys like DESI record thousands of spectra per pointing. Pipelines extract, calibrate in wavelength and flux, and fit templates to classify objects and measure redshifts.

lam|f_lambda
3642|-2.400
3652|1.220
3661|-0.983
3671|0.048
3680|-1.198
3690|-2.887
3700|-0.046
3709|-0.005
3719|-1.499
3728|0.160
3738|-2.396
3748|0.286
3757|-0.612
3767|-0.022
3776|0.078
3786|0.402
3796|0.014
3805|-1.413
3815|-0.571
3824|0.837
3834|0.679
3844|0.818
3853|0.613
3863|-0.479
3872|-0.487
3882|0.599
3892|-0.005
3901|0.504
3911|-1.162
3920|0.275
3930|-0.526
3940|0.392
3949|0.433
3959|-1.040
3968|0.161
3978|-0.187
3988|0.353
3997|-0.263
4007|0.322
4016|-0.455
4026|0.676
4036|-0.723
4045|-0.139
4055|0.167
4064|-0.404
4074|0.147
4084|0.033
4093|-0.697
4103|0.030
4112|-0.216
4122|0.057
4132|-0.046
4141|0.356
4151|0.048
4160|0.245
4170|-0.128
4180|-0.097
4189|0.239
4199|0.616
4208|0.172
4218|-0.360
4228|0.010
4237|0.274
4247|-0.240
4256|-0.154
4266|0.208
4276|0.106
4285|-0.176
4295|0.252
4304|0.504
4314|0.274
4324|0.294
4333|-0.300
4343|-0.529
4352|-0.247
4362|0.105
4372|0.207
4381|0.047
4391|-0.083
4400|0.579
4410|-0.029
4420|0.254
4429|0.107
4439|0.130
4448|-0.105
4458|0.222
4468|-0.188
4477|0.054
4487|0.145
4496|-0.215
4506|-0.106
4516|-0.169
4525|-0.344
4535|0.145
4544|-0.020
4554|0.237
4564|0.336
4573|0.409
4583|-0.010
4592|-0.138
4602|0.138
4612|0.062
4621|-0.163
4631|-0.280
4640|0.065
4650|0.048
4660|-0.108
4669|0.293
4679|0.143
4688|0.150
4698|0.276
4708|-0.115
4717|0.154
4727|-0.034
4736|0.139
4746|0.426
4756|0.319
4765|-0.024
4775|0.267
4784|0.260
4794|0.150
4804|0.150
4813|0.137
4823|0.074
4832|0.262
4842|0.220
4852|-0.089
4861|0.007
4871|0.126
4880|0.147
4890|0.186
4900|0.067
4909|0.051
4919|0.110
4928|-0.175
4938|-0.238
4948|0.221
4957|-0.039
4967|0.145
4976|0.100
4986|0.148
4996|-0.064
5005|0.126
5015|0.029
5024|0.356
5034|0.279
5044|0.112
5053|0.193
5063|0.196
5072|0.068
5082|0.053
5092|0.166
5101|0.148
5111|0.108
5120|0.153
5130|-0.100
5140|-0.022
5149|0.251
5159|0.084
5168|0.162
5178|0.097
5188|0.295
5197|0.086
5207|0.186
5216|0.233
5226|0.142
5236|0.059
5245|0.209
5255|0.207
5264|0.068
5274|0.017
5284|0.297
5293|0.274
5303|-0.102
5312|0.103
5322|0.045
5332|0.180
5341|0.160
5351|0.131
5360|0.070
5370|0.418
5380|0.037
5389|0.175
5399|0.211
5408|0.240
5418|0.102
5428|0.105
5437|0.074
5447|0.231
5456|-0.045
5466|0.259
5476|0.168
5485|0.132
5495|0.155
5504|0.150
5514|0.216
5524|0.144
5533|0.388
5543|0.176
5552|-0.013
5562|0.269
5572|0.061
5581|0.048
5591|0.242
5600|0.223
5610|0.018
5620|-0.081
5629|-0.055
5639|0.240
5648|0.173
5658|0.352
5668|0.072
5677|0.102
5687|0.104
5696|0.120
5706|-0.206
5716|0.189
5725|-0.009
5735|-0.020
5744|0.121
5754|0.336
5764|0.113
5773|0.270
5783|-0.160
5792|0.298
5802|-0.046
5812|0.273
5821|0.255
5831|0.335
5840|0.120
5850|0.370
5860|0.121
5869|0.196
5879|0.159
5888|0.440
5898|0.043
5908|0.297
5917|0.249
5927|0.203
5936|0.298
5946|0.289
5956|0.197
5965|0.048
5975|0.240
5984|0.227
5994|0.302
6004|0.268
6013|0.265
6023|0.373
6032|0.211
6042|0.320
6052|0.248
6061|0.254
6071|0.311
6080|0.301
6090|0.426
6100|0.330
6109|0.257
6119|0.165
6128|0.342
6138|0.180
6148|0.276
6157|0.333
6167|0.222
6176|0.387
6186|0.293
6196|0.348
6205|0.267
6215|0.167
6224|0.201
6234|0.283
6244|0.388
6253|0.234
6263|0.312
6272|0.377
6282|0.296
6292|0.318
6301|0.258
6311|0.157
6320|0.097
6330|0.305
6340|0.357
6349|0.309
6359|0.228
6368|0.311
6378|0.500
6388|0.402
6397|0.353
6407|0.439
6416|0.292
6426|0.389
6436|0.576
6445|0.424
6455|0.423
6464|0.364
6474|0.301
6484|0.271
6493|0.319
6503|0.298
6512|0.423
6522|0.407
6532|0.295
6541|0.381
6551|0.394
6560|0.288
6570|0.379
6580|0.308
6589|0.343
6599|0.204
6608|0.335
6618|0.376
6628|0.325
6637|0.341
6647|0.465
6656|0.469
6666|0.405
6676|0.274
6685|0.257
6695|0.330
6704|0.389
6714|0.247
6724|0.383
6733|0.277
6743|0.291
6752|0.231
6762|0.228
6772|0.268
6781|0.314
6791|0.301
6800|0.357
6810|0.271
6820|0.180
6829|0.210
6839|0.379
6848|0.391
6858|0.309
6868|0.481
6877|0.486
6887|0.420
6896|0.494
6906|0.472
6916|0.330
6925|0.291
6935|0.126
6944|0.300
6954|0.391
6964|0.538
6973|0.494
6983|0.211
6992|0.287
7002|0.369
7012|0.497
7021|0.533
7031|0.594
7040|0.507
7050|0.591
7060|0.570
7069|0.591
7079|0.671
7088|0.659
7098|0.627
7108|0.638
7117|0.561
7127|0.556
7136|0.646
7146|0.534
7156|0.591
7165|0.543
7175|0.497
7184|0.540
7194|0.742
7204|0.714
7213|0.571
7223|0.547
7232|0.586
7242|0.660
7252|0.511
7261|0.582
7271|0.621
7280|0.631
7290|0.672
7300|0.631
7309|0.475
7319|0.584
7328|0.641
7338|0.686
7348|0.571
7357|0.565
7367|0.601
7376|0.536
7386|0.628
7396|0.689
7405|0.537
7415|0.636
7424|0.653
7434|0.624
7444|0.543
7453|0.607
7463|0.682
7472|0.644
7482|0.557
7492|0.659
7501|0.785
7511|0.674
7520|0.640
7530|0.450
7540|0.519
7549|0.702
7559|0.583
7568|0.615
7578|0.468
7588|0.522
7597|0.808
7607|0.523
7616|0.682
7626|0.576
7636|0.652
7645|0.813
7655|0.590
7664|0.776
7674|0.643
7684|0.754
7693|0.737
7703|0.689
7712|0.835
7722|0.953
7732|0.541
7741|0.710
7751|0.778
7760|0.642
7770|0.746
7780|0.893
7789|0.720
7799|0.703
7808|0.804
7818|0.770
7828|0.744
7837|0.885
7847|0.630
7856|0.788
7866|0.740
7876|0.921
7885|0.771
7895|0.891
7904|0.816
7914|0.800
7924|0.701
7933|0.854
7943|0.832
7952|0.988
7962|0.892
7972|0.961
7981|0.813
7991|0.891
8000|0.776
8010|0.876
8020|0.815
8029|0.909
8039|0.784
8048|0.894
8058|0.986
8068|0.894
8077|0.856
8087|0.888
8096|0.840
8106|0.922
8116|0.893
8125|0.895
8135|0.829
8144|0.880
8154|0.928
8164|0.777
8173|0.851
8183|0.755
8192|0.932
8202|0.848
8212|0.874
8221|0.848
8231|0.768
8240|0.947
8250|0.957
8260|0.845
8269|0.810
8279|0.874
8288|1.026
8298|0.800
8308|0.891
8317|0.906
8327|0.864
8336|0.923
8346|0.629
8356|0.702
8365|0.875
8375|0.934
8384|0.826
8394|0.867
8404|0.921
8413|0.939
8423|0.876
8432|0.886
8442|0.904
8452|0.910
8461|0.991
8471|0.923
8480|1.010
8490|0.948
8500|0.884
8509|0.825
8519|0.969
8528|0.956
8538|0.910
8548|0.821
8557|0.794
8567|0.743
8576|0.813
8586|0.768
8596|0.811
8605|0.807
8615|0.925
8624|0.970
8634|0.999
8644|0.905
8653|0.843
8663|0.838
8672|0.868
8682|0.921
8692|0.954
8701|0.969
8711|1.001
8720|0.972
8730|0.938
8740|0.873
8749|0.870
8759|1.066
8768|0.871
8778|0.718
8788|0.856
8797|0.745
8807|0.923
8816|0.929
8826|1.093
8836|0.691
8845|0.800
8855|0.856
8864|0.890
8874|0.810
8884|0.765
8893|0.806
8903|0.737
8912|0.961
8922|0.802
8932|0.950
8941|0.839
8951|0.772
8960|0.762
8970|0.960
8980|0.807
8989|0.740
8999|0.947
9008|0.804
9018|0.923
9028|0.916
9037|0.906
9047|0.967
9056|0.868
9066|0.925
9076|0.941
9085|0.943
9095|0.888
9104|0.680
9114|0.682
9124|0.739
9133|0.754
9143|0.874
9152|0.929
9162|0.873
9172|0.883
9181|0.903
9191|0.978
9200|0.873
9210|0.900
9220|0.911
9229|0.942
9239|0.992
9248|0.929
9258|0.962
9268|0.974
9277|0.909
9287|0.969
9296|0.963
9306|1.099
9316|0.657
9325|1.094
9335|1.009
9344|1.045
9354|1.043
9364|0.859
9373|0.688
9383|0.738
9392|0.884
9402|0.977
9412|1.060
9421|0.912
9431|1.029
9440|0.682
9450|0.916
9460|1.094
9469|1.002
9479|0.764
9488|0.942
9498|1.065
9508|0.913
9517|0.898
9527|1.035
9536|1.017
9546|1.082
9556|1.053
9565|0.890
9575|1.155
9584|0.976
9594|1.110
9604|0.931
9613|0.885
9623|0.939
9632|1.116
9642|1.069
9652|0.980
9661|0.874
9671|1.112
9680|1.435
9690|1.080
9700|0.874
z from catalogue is 0.76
